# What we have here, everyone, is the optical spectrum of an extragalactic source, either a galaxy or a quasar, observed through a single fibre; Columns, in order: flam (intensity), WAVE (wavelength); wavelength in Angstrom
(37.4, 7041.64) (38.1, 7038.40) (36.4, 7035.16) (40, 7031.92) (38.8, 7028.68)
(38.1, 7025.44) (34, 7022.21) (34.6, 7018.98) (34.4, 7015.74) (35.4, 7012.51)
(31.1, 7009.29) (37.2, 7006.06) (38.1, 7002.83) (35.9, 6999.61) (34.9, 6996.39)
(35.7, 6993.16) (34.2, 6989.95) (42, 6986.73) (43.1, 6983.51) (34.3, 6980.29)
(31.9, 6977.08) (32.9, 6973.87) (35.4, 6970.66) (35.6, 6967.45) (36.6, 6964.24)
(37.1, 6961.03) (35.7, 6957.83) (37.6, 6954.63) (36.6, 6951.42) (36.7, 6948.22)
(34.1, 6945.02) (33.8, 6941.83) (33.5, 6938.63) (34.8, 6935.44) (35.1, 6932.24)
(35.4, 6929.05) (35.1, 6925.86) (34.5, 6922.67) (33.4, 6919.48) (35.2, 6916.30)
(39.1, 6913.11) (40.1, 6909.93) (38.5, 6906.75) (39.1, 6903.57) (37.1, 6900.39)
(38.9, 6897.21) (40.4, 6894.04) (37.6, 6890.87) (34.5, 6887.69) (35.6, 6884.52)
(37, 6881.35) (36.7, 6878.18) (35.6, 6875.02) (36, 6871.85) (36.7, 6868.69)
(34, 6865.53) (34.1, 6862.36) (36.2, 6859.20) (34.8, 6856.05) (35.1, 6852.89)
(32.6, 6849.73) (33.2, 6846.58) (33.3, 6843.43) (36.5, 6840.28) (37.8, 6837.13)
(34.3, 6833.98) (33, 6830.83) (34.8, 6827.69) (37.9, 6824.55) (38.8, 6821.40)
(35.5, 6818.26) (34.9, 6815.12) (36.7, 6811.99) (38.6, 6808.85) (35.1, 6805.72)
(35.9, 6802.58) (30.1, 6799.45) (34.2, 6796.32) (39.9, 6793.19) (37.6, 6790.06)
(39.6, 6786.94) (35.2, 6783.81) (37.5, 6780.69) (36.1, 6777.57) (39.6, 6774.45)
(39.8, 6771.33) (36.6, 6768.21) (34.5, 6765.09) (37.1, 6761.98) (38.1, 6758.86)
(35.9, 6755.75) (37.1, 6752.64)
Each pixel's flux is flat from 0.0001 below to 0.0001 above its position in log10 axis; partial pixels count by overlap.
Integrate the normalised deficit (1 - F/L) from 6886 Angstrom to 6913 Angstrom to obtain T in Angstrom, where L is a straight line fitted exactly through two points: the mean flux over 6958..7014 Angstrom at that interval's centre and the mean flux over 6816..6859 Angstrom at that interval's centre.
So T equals -2.1 Angstrom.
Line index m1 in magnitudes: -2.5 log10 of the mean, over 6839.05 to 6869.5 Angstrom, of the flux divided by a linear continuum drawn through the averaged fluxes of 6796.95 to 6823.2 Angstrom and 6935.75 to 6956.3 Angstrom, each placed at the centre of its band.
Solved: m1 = 0.03 mag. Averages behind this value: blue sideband 35.7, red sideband 35.4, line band 34.6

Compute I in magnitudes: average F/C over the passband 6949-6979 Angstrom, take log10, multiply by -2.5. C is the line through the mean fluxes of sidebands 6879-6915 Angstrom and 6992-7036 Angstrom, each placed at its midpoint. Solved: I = 0.04 mag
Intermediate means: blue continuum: 37.9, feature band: 35.5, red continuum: 36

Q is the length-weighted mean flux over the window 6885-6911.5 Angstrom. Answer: 38.2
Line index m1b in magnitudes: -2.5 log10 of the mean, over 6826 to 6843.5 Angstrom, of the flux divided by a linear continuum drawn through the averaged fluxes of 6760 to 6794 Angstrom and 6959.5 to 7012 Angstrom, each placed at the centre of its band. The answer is 0.06 mag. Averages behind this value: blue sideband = 37.5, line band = 35.1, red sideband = 36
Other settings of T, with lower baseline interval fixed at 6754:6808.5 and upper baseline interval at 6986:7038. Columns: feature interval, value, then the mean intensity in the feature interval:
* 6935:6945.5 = 0.70 Angstrom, 34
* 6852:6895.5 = 0.57 Angstrom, 36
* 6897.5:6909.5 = -0.67 Angstrom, 38.5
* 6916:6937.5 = 0.99 Angstrom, 34.7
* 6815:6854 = 1.45 Angstrom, 35.2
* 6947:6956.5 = -0.15 Angstrom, 36.9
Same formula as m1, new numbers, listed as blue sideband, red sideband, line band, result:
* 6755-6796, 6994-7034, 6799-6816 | 0.05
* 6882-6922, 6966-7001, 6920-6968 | 0.04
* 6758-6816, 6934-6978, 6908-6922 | -0.04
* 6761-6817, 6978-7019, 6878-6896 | -0.02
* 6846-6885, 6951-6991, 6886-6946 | -0.02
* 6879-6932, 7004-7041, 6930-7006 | 0.02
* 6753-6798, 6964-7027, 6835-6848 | 0.05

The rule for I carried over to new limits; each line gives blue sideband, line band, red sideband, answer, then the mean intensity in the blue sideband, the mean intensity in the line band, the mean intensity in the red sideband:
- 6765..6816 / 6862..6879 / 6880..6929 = 0.04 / 36.7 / 35.6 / 37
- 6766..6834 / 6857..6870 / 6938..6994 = 0.03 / 36.5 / 35.2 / 36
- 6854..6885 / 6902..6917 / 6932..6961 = -0.09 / 35.7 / 38.6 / 35.4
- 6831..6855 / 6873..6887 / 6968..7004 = -0.03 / 34.6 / 36.1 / 36.2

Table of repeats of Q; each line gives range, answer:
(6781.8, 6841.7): 36.1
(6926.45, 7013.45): 35.7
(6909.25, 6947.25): 35.2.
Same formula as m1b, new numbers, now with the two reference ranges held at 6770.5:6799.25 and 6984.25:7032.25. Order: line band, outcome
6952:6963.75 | -0.006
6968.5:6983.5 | 0.053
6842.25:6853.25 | 0.112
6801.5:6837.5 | 0.033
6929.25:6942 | 0.066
